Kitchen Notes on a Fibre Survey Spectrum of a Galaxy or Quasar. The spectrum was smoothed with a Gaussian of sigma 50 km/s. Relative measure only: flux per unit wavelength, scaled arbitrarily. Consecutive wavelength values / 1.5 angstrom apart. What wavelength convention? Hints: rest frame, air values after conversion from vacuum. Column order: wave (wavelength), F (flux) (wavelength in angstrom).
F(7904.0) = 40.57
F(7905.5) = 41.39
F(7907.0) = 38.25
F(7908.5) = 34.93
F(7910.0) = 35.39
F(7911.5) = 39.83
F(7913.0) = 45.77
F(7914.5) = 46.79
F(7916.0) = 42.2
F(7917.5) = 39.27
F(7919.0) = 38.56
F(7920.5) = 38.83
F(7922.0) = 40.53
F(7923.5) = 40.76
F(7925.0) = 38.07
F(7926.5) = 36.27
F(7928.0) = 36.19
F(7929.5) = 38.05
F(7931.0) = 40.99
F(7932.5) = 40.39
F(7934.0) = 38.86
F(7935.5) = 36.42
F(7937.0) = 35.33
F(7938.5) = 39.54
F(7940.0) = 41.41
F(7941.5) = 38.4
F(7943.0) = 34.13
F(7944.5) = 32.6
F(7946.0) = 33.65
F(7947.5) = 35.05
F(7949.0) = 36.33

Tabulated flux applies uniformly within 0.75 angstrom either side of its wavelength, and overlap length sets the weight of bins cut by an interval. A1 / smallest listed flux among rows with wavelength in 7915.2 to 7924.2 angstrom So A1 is 38.56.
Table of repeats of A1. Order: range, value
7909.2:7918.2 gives 35.39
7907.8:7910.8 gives 34.93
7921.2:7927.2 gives 36.27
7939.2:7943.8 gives 34.13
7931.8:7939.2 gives 35.33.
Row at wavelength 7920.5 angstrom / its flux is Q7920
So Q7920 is 38.83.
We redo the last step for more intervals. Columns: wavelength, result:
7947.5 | 35.05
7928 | 36.19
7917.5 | 39.27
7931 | 40.99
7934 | 38.86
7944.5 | 32.6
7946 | 33.65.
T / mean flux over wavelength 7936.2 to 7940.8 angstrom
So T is 38.7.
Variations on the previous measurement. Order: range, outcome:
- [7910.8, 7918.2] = 42.8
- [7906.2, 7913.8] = 38.9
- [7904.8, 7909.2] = 38.2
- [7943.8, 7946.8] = 33.2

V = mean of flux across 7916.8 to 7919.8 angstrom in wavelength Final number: 38.9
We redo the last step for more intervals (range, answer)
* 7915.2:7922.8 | 39.9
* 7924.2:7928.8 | 36.9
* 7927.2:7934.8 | 38.9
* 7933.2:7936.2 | 37.7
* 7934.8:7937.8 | 35.9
